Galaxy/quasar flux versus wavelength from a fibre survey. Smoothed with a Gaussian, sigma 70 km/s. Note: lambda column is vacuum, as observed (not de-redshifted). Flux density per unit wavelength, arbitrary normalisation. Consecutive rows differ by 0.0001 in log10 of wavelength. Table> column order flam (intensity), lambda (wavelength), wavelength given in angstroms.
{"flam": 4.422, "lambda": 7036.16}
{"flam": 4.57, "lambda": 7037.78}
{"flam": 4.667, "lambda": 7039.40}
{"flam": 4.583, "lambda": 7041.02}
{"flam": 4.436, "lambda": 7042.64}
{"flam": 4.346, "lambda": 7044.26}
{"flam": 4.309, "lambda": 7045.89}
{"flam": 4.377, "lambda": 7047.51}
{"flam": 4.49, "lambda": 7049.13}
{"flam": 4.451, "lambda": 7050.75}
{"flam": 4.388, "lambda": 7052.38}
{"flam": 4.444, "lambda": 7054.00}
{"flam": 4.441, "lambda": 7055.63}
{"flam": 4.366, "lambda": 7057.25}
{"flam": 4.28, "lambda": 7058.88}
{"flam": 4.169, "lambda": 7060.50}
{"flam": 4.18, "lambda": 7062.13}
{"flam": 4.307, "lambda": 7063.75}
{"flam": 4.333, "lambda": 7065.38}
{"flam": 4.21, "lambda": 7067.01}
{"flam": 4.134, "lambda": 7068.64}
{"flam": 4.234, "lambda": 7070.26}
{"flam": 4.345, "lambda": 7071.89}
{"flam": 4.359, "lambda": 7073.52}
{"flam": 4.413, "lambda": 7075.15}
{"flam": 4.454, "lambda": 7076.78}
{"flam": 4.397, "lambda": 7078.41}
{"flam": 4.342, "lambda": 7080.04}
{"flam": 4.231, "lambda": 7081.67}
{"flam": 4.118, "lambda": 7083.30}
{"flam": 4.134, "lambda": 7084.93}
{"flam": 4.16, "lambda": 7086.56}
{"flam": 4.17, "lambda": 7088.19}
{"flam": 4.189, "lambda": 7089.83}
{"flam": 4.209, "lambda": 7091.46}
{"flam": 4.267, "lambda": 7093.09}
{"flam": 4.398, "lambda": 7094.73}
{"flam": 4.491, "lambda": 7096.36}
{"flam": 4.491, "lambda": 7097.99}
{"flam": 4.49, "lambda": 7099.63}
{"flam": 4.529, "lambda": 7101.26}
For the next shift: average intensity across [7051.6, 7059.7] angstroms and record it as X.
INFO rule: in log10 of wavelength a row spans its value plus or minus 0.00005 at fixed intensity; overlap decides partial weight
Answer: 4.39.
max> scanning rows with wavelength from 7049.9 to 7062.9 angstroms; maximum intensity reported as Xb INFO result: 4.451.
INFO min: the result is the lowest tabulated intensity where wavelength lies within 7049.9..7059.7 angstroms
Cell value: 4.28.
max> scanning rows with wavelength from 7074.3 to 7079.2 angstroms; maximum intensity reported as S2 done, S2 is 4.454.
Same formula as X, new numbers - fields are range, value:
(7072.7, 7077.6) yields 4.41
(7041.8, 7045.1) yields 4.39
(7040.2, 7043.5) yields 4.51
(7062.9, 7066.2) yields 4.32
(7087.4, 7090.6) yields 4.17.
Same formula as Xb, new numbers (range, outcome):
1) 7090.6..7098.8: 4.491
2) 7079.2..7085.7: 4.342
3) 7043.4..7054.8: 4.49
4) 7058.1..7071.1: 4.333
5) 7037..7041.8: 4.667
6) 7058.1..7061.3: 4.28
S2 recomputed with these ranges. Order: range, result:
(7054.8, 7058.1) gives 4.441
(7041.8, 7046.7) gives 4.436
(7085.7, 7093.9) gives 4.267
